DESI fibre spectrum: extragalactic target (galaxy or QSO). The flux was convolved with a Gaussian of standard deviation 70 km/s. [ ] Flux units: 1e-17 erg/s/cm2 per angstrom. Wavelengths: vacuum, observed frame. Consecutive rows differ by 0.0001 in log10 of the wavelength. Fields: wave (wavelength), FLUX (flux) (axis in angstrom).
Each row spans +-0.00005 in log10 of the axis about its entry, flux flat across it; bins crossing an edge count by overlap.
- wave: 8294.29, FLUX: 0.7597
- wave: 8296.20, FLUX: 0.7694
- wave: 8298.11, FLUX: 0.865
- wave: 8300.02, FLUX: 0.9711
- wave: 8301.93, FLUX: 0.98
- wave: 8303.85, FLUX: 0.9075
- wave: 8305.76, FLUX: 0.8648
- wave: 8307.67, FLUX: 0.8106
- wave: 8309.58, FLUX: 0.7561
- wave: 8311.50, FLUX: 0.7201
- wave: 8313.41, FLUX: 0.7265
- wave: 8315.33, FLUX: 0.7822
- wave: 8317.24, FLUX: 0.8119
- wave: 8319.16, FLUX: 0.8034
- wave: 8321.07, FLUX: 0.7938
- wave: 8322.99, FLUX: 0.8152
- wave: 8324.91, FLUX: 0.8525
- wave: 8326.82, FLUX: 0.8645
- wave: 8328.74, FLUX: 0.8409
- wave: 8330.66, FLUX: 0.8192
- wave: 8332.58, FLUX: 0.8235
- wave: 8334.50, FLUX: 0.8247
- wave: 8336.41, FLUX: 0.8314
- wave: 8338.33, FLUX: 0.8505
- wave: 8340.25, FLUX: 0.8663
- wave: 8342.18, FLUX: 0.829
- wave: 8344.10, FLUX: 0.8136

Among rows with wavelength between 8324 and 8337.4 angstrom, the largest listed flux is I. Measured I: 0.8645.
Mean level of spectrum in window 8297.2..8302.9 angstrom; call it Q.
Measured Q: 0.938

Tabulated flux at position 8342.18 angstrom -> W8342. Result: 0.829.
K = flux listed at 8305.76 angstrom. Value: 0.8648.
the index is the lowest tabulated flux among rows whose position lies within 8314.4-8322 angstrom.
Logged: 0.7822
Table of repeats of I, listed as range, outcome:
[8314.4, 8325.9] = 0.8525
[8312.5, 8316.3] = 0.7822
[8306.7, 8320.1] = 0.8119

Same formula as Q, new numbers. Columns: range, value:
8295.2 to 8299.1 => 0.818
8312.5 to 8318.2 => 0.774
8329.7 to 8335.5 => 0.823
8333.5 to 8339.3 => 0.837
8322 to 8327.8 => 0.843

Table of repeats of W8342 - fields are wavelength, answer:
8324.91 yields 0.8525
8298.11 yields 0.865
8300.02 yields 0.9711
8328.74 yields 0.8409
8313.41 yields 0.7265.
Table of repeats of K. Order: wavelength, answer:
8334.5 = 0.8247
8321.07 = 0.7938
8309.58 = 0.7561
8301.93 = 0.98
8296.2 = 0.7694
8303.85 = 0.9075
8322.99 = 0.8152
